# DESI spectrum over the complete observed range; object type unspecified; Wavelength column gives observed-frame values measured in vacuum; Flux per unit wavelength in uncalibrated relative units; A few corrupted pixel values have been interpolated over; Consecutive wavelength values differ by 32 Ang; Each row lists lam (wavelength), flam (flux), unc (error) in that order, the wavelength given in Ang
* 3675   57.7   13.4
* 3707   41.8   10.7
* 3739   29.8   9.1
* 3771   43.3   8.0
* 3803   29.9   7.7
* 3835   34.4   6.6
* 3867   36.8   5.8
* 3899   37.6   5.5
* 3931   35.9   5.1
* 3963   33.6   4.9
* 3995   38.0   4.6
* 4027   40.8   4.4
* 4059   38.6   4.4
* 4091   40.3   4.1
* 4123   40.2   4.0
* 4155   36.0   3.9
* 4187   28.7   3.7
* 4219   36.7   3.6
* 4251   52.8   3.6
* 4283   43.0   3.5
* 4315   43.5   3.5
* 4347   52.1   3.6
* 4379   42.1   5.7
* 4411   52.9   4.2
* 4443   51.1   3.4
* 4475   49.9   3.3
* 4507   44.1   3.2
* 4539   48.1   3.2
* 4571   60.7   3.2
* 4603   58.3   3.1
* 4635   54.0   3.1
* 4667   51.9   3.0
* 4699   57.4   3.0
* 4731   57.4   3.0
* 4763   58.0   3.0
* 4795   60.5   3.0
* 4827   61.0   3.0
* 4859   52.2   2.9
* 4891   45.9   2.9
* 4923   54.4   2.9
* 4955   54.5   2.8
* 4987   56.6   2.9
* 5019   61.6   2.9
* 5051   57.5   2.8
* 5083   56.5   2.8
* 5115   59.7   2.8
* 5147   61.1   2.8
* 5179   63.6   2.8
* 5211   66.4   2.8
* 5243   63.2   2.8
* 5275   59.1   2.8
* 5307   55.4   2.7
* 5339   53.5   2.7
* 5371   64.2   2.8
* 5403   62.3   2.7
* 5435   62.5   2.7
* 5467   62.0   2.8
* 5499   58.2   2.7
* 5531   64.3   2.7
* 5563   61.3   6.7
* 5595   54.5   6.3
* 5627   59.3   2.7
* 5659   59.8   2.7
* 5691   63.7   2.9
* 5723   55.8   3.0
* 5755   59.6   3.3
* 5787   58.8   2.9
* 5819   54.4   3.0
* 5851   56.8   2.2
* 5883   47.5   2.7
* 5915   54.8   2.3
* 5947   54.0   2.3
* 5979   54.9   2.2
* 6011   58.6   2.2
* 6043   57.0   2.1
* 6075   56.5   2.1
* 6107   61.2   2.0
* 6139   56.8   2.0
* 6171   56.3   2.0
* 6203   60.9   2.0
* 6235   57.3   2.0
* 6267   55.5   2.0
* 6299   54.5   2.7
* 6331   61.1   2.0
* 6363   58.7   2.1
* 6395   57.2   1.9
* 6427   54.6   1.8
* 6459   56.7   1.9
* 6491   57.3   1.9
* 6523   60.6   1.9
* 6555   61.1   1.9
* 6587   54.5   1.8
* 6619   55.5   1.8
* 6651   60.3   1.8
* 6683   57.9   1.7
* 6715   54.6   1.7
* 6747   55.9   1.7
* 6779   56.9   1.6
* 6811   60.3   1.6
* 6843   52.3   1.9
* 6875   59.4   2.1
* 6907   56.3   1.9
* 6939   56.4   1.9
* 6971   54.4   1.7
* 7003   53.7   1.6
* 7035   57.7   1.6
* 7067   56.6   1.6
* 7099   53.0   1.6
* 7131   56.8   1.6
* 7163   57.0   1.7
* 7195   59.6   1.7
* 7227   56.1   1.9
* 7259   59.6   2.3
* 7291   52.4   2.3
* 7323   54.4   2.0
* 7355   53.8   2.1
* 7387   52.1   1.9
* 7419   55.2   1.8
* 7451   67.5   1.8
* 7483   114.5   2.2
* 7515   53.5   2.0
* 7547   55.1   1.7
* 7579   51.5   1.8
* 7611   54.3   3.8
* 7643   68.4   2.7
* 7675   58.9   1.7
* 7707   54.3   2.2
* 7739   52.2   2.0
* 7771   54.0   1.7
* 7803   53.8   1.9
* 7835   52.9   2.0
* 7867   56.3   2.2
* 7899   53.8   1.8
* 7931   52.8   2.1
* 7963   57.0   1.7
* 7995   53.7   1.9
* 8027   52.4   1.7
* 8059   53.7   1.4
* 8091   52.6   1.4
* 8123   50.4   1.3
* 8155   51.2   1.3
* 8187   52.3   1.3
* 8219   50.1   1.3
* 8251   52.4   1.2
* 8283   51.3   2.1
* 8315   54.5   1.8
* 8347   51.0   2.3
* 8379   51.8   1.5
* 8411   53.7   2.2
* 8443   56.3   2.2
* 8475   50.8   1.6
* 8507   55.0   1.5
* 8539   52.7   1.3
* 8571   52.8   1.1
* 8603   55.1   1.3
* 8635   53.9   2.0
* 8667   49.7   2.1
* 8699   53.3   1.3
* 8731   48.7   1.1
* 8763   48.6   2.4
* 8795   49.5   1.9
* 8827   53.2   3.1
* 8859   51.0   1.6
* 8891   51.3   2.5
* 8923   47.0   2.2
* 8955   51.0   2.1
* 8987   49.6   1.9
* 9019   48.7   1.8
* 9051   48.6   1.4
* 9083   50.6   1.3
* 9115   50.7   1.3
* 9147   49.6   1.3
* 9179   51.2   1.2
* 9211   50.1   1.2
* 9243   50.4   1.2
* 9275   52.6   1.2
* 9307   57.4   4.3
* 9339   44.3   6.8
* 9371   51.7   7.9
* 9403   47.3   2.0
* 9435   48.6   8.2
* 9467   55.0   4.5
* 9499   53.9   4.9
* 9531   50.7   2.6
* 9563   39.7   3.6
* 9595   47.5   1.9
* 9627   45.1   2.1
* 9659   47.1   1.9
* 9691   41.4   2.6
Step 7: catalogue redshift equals 0.14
